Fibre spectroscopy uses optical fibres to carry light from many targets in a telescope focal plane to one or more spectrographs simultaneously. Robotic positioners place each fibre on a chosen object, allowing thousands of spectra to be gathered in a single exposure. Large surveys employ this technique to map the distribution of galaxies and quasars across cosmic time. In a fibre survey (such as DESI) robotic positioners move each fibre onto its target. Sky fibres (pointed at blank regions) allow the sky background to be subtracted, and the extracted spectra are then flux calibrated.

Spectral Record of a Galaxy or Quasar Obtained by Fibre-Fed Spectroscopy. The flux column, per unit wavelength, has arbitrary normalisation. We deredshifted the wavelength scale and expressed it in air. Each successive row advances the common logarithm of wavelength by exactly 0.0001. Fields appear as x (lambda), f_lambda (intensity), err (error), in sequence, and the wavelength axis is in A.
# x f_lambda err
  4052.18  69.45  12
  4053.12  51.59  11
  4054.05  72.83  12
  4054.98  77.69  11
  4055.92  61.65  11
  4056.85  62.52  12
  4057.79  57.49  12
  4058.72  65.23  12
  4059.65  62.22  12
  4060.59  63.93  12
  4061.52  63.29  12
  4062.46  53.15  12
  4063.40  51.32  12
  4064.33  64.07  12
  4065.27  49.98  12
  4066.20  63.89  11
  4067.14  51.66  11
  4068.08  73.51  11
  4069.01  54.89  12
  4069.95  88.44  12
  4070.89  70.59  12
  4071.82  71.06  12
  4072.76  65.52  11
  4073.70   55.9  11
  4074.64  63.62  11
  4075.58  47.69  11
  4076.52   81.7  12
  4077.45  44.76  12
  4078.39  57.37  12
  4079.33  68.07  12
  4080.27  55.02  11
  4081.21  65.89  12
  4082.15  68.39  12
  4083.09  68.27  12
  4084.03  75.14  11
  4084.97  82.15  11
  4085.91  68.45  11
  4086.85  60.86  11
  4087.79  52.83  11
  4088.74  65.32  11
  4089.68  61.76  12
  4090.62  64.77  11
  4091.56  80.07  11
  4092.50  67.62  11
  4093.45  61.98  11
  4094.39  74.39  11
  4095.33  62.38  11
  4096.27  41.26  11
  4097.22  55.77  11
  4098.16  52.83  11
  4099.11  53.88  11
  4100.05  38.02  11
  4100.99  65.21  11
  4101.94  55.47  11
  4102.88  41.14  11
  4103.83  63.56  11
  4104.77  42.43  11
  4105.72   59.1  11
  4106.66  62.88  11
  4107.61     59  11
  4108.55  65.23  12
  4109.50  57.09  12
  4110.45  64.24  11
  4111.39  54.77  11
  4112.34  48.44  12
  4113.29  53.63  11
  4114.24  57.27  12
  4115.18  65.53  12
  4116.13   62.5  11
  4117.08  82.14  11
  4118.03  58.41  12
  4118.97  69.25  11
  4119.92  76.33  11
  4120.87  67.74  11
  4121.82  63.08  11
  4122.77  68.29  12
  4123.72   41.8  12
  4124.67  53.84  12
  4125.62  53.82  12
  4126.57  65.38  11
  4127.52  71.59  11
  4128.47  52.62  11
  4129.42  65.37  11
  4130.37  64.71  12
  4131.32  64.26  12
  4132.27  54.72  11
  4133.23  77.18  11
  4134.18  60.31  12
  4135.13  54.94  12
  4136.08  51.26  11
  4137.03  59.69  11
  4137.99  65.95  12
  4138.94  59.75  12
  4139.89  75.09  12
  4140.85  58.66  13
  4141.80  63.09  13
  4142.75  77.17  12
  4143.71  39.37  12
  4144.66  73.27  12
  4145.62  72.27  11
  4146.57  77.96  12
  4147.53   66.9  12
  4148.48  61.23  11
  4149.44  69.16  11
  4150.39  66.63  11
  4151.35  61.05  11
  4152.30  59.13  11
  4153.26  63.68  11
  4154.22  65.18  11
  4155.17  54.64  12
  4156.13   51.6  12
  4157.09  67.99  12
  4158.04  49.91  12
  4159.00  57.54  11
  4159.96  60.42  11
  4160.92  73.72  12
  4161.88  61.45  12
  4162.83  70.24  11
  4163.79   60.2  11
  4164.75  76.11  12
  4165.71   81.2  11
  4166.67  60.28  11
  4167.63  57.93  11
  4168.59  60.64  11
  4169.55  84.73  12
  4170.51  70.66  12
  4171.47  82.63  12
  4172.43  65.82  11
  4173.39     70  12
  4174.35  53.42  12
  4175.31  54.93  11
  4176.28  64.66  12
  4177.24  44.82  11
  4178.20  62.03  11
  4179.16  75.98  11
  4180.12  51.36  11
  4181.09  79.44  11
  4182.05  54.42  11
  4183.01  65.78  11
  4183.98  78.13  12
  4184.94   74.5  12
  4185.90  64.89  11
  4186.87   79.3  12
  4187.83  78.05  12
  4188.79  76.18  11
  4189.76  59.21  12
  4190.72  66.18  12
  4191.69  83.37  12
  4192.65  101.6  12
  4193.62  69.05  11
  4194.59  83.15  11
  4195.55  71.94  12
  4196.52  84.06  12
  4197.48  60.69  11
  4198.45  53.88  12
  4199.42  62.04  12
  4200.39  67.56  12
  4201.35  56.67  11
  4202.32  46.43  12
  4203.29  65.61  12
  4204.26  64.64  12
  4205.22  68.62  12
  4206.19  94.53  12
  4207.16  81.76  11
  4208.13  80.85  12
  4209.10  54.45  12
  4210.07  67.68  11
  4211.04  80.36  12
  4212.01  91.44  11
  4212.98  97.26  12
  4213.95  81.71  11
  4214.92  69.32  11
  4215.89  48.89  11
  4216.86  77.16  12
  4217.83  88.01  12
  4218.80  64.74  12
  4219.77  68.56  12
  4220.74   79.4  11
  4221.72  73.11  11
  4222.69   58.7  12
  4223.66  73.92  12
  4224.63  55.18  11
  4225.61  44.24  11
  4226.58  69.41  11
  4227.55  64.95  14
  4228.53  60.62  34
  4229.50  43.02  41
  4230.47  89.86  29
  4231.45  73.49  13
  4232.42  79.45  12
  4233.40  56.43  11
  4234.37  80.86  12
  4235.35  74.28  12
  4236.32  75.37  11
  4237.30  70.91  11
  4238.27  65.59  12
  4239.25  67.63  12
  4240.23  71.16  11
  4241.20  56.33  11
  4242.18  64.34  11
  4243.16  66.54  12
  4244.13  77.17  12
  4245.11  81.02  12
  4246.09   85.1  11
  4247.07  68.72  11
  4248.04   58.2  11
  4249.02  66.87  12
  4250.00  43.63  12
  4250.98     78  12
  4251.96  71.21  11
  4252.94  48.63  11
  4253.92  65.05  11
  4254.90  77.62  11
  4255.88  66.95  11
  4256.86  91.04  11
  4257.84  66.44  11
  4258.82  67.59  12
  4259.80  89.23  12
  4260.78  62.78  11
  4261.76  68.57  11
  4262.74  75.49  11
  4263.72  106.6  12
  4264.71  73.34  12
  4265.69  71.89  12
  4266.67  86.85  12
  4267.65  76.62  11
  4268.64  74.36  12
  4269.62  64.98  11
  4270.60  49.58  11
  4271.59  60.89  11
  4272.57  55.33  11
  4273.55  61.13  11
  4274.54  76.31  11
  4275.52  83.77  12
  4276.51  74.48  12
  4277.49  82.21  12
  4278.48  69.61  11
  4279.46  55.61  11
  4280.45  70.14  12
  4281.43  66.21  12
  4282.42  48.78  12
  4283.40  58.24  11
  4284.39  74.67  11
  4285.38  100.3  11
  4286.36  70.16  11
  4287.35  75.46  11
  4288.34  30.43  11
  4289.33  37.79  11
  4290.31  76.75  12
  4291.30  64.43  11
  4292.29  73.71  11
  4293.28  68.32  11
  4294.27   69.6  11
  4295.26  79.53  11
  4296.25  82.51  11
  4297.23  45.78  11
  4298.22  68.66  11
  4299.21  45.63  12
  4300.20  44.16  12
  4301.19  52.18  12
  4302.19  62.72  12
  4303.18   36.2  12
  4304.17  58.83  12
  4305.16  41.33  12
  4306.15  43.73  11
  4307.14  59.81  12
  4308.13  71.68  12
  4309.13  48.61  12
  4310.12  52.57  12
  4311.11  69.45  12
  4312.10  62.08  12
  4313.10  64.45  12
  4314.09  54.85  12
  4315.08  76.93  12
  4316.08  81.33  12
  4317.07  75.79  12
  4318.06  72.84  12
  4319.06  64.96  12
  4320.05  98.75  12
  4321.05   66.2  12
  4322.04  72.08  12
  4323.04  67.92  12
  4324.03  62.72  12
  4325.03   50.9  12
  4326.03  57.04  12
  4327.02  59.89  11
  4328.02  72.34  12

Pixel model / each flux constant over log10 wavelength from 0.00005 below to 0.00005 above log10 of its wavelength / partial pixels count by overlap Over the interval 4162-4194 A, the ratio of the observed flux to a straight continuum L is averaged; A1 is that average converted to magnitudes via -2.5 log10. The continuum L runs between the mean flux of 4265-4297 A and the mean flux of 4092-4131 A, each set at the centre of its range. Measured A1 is -0.10 mag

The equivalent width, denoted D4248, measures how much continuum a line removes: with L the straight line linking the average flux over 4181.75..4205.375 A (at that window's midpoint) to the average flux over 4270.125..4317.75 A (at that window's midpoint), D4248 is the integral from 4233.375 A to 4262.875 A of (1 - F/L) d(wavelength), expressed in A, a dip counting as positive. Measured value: -1.6 A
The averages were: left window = 69.6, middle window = 69.8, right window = 63.2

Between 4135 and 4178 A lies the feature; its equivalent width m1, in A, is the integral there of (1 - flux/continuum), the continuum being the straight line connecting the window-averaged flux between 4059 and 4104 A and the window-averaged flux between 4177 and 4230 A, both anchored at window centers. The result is 1.7 A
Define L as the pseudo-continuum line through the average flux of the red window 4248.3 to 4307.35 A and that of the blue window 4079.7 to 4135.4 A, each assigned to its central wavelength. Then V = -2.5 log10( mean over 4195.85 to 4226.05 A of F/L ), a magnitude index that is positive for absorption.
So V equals -0.09 mag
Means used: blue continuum 61.4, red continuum 66.1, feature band 69.8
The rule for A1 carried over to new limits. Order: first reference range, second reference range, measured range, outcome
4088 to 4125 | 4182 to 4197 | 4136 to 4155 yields 0.042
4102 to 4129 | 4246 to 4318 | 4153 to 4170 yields -0.044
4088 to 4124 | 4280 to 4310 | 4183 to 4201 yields -0.200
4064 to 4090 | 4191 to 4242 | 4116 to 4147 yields 0.049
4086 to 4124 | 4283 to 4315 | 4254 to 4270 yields -0.243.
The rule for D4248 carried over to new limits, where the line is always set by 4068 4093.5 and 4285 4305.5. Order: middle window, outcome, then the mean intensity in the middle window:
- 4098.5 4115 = 2.44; 55.5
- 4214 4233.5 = -1.50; 67.5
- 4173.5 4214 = -4.43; 70.2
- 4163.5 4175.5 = -0.79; 68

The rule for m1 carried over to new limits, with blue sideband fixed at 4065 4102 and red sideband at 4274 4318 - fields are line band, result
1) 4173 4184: 0.2 A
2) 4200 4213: -1.7 A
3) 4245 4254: -0.4 A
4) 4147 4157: 0.1 A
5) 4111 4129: 0.4 A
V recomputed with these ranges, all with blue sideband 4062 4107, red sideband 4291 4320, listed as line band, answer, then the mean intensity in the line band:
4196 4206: -0.04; 64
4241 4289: -0.12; 69.6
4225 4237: -0.09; 67.6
